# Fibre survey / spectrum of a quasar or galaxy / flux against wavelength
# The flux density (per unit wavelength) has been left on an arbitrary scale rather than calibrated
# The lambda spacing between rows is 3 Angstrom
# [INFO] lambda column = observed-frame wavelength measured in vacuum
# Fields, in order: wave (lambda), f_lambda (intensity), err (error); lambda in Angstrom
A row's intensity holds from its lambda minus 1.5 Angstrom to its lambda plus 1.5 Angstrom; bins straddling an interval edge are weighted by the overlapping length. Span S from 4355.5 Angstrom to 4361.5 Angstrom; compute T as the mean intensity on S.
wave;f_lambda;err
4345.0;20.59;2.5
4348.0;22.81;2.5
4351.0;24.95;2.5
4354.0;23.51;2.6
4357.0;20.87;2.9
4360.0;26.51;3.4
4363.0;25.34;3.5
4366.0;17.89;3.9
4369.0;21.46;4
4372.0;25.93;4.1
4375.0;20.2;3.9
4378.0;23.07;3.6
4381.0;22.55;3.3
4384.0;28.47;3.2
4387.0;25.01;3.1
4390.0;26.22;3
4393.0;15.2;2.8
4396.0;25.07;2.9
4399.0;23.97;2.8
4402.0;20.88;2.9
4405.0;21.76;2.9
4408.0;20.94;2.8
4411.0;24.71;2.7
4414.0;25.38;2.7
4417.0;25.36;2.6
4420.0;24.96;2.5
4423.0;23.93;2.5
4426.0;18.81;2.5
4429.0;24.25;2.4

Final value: 23.7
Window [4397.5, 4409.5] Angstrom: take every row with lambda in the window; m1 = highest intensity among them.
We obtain 23.97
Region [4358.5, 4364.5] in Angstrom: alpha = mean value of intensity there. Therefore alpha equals 25.9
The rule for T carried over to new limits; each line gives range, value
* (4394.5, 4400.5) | 24.5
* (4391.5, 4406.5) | 21.4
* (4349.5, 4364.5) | 24.2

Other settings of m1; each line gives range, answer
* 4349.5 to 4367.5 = 26.51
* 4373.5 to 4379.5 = 23.07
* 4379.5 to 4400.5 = 28.47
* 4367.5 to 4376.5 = 25.93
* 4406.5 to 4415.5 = 25.38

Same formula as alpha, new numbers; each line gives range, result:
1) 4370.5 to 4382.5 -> 22.9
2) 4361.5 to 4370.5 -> 21.6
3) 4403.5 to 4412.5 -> 22.5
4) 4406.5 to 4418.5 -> 24.1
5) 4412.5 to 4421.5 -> 25.2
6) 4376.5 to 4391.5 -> 25.1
